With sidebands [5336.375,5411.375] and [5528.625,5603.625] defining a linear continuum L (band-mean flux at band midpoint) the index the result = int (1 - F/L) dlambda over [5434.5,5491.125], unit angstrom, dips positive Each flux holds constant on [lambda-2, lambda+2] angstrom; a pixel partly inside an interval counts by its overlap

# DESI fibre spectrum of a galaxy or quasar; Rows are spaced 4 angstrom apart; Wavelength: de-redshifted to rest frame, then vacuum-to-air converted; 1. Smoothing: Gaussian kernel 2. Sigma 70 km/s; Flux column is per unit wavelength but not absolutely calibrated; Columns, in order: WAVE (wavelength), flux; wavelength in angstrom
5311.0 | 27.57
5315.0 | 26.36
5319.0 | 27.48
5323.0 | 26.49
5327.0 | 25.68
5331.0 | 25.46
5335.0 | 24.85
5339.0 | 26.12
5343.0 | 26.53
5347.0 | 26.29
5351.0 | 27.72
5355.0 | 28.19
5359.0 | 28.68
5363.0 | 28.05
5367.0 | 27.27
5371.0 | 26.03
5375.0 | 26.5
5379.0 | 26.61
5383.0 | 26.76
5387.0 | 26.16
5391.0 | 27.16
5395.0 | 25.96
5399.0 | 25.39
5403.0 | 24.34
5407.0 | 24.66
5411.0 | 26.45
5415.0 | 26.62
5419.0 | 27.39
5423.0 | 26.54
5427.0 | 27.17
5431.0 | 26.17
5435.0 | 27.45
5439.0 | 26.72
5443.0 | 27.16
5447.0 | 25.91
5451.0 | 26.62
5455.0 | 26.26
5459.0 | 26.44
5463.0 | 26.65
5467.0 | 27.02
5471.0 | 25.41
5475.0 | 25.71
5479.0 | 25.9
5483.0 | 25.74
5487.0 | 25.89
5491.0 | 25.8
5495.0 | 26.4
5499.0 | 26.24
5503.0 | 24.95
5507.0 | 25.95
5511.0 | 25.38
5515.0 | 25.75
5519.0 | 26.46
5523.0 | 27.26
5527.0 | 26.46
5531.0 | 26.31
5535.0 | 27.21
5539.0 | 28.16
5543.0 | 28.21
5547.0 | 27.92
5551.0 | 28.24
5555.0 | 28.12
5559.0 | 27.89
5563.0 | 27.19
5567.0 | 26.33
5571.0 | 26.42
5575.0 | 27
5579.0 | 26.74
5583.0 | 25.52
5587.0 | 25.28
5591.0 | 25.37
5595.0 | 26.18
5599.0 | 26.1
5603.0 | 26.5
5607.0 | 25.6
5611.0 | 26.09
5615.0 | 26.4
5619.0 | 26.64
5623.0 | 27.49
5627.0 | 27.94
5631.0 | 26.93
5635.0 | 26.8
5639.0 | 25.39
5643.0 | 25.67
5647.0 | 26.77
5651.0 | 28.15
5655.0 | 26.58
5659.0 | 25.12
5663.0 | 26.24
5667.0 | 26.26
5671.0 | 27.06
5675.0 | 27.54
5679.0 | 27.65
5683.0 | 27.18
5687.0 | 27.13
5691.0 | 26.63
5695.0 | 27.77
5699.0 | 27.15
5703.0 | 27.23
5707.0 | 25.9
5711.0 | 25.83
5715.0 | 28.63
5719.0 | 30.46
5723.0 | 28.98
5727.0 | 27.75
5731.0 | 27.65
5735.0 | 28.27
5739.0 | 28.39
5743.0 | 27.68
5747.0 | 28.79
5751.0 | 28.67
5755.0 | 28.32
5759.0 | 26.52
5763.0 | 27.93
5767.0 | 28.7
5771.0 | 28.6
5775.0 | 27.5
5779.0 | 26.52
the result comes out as 0.9 angstrom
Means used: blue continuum 26.6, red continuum 26.9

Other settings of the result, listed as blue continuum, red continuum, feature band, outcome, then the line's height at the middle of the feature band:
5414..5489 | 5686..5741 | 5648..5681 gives 0.8 angstrom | 27.5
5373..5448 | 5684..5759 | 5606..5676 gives 2.1 angstrom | 27.4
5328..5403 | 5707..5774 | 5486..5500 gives 0.5 angstrom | 27.1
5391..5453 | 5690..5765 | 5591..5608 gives 0.7 angstrom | 27.2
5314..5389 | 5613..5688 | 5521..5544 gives -0.4 angstrom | 26.7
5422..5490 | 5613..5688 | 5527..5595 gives -0.9 angstrom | 26.6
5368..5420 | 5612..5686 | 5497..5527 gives 0.5 angstrom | 26.4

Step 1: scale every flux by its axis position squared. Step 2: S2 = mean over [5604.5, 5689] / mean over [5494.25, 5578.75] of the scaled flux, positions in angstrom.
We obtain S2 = 1.0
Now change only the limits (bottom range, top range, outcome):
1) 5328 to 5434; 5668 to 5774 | 1.18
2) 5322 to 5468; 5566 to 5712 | 1.09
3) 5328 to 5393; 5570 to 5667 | 1.08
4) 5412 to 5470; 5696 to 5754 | 1.16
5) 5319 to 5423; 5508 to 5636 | 1.09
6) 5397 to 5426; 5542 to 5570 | 1.12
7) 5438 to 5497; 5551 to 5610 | 1.05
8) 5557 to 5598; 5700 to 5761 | 1.12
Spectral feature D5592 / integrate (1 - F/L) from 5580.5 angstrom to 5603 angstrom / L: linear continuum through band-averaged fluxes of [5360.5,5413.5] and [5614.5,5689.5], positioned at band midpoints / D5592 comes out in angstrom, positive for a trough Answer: 0.8 angstrom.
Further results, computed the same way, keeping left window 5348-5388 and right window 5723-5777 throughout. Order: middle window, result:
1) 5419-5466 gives 1.18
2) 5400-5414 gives 1.04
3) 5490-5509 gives 1.13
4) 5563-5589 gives 1.31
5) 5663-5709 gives 1.54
